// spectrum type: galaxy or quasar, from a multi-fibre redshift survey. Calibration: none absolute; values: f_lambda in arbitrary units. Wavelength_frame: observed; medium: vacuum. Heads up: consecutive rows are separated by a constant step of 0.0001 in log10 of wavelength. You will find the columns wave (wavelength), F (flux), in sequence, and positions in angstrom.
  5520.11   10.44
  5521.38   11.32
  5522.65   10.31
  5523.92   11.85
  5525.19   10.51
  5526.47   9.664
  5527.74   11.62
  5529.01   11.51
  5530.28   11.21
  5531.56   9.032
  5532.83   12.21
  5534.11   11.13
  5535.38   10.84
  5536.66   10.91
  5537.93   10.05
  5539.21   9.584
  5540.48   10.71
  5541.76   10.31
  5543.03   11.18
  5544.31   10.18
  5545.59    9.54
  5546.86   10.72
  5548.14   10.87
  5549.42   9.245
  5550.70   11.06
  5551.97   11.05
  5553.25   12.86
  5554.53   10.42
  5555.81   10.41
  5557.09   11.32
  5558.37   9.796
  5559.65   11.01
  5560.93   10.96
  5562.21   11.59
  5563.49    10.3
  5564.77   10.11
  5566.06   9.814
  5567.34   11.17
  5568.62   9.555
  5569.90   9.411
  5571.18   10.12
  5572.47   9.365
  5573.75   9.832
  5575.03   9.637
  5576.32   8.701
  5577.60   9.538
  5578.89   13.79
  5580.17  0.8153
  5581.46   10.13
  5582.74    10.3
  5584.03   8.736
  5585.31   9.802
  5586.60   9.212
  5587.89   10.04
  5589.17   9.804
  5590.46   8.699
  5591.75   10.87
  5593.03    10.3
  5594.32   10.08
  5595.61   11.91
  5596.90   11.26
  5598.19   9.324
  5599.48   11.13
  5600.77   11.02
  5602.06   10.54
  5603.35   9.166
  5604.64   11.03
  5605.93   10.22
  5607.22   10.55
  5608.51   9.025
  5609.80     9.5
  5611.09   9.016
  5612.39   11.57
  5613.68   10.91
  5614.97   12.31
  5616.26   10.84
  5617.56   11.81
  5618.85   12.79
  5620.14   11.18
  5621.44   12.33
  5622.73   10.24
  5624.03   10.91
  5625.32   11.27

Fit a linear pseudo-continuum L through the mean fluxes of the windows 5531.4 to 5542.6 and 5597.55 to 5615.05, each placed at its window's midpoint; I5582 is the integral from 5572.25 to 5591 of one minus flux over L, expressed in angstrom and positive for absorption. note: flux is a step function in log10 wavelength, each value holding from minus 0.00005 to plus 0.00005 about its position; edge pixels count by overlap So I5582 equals 2.2 angstrom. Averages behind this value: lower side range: 10.6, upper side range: 10.3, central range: 9.23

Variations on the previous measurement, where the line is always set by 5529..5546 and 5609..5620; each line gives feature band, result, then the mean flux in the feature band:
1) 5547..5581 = 2.0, 10.1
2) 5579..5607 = 2.9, 9.82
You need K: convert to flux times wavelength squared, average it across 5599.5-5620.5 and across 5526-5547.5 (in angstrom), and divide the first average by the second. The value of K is 1.04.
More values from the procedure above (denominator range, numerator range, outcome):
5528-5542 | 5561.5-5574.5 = 0.96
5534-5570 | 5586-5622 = 1.02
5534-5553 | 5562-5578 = 0.95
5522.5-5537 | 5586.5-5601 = 0.97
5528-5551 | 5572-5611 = 0.94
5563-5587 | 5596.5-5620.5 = 1.14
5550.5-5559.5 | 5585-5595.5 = 0.92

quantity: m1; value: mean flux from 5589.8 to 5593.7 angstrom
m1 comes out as 9.96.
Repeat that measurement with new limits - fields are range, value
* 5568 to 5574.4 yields 9.66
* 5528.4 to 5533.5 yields 11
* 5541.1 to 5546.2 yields 10.3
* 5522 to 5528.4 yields 10.8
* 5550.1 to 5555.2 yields 11.4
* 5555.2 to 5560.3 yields 10.6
